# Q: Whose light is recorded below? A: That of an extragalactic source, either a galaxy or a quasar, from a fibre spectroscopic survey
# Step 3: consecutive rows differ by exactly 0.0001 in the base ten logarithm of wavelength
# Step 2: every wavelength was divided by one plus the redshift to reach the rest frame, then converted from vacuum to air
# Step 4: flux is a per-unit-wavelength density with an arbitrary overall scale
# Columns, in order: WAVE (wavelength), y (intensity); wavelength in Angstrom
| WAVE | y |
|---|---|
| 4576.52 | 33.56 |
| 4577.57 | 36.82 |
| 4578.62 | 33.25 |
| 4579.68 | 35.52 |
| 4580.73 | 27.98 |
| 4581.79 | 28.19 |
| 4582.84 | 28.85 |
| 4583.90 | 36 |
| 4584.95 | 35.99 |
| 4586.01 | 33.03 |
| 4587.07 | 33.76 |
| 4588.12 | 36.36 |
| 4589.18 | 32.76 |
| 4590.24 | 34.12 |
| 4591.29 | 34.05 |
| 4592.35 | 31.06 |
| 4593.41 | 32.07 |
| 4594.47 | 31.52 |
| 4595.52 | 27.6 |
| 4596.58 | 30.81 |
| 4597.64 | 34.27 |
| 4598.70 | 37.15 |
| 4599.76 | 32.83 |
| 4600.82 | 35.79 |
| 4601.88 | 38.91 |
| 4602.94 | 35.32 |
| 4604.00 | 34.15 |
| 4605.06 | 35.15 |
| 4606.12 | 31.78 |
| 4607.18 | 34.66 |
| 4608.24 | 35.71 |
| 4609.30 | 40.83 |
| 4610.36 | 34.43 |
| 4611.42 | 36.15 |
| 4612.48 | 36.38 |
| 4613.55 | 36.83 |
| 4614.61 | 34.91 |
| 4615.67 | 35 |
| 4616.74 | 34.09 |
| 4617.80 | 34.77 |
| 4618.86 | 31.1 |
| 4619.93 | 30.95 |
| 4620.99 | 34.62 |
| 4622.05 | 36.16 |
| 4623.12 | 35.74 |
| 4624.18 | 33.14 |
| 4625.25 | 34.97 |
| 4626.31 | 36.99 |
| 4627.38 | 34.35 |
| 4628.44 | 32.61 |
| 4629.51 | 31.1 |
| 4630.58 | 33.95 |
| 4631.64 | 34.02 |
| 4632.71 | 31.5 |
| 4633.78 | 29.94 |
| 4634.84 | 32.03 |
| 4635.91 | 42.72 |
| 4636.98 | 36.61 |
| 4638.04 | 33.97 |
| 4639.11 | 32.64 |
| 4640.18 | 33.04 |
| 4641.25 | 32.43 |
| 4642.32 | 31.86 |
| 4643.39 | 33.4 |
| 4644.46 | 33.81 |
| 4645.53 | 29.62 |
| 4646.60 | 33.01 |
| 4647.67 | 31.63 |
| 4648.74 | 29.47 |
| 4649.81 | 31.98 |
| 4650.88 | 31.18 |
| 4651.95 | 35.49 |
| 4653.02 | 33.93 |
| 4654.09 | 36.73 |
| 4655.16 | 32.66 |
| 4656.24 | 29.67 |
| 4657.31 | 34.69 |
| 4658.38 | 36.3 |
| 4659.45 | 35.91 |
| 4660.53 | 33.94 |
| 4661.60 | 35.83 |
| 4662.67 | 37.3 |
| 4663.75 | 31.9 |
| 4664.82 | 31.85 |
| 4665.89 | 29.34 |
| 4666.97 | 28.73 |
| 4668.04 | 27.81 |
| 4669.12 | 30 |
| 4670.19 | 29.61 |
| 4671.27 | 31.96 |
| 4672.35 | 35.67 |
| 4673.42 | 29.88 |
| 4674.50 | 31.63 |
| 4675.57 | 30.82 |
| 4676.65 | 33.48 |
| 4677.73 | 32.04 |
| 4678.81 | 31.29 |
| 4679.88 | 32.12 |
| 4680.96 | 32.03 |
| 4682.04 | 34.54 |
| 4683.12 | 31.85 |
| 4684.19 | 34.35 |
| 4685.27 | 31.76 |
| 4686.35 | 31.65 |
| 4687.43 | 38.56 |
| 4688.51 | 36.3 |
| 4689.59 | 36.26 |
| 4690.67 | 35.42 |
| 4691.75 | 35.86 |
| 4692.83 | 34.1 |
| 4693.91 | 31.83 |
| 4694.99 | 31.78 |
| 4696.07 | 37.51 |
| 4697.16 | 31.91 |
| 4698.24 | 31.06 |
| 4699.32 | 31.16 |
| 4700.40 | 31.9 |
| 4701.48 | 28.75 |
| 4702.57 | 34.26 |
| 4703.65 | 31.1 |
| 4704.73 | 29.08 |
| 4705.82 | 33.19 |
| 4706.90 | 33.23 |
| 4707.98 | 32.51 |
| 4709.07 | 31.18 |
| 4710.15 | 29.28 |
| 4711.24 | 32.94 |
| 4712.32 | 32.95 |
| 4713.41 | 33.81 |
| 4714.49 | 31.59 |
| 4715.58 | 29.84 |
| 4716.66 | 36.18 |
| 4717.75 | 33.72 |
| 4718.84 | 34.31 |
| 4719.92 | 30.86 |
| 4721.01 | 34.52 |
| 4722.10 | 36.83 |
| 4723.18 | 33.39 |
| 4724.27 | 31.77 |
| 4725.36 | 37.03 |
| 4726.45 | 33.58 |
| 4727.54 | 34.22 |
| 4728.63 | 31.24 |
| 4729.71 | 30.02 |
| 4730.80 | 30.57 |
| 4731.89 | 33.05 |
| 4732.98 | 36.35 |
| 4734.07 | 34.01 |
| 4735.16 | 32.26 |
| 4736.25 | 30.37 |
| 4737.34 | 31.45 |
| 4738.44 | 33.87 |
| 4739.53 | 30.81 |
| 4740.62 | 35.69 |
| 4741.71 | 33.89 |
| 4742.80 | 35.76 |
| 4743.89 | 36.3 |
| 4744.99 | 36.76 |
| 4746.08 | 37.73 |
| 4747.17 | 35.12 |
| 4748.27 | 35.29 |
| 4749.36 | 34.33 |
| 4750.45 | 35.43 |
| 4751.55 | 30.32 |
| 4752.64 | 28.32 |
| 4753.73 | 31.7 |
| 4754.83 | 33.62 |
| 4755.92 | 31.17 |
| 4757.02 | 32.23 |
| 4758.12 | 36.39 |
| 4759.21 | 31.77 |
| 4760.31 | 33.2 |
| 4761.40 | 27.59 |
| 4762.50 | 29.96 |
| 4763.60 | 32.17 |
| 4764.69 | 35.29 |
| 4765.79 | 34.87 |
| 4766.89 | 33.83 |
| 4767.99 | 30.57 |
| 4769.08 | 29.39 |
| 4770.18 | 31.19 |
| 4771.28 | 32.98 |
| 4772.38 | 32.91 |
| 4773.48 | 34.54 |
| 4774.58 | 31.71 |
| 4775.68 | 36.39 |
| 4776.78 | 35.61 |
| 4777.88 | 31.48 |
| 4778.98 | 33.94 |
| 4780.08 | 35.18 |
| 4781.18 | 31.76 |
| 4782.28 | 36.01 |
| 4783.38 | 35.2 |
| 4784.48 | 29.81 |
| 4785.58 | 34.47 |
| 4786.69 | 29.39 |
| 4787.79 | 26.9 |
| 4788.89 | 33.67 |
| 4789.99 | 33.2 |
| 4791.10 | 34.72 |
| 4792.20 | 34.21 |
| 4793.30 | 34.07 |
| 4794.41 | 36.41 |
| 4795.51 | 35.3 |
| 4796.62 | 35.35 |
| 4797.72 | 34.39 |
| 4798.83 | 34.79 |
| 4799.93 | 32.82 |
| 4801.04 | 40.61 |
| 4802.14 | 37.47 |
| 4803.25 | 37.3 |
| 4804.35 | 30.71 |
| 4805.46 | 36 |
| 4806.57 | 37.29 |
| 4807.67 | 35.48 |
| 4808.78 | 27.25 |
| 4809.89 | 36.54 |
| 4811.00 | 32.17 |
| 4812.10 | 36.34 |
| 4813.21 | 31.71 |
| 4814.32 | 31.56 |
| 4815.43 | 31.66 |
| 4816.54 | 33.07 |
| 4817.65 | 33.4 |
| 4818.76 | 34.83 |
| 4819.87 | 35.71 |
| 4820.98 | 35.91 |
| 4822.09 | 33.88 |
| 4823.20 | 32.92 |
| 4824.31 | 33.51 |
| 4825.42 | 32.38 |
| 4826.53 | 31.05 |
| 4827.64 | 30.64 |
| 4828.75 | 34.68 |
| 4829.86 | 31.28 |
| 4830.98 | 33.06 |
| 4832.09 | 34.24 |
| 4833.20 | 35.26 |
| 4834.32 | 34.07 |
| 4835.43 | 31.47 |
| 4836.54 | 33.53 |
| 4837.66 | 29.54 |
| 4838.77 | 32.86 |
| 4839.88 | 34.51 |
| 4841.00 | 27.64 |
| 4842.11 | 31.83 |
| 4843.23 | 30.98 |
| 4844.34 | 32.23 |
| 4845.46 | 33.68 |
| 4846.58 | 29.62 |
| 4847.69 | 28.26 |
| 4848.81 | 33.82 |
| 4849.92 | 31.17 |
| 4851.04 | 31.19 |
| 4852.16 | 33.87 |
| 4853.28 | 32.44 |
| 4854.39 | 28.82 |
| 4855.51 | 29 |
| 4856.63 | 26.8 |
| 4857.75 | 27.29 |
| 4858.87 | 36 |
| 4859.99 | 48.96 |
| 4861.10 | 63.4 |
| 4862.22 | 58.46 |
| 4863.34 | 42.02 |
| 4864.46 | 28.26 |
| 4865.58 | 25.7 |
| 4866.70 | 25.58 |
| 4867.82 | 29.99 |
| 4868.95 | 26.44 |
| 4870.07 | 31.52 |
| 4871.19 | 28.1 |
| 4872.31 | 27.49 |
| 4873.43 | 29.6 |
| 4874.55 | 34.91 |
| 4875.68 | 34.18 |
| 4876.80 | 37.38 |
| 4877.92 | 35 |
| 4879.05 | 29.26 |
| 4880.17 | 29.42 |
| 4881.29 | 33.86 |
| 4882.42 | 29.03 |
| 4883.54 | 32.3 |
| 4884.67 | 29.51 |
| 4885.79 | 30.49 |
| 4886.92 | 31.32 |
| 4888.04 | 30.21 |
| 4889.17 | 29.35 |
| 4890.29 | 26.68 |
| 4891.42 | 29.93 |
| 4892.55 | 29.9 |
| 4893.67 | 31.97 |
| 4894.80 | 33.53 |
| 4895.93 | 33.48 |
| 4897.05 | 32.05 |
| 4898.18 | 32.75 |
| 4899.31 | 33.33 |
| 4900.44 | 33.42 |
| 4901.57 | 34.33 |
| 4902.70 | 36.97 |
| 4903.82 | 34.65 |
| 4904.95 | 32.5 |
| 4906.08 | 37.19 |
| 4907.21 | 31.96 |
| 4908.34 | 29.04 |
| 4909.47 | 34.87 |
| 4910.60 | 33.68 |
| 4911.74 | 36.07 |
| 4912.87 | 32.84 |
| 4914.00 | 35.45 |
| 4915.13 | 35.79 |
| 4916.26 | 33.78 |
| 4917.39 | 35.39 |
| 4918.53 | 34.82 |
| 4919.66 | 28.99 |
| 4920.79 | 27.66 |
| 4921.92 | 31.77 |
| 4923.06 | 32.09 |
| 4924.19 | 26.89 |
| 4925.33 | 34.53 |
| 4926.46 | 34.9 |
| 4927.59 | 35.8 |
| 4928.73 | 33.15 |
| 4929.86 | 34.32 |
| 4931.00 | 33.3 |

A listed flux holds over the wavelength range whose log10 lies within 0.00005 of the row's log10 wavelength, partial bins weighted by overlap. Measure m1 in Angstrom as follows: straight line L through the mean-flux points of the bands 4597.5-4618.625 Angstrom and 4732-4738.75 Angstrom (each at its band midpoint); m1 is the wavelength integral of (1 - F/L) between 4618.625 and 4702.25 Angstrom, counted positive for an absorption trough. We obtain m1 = 3.2 Angstrom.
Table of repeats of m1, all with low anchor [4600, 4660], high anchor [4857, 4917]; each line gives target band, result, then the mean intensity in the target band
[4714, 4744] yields 0.5 Angstrom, 33.3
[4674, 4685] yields 0.5 Angstrom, 32.4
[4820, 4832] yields 0.2 Angstrom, 33.1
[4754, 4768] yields 0.5 Angstrom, 32.5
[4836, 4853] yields 0.9 Angstrom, 31.6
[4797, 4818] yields -0.4 Angstrom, 34.3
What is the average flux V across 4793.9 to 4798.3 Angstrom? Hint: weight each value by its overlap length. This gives 35.3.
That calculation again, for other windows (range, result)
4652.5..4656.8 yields 33.2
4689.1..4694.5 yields 34.7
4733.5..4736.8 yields 32.3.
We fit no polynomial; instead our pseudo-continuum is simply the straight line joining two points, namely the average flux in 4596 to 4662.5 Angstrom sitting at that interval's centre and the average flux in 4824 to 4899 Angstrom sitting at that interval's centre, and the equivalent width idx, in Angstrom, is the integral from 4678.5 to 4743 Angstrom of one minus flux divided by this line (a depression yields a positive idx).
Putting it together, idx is 1.0 Angstrom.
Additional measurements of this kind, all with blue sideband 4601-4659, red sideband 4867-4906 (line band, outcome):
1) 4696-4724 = 0.7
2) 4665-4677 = 1.0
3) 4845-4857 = 0.4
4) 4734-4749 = -0.6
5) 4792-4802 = -0.9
